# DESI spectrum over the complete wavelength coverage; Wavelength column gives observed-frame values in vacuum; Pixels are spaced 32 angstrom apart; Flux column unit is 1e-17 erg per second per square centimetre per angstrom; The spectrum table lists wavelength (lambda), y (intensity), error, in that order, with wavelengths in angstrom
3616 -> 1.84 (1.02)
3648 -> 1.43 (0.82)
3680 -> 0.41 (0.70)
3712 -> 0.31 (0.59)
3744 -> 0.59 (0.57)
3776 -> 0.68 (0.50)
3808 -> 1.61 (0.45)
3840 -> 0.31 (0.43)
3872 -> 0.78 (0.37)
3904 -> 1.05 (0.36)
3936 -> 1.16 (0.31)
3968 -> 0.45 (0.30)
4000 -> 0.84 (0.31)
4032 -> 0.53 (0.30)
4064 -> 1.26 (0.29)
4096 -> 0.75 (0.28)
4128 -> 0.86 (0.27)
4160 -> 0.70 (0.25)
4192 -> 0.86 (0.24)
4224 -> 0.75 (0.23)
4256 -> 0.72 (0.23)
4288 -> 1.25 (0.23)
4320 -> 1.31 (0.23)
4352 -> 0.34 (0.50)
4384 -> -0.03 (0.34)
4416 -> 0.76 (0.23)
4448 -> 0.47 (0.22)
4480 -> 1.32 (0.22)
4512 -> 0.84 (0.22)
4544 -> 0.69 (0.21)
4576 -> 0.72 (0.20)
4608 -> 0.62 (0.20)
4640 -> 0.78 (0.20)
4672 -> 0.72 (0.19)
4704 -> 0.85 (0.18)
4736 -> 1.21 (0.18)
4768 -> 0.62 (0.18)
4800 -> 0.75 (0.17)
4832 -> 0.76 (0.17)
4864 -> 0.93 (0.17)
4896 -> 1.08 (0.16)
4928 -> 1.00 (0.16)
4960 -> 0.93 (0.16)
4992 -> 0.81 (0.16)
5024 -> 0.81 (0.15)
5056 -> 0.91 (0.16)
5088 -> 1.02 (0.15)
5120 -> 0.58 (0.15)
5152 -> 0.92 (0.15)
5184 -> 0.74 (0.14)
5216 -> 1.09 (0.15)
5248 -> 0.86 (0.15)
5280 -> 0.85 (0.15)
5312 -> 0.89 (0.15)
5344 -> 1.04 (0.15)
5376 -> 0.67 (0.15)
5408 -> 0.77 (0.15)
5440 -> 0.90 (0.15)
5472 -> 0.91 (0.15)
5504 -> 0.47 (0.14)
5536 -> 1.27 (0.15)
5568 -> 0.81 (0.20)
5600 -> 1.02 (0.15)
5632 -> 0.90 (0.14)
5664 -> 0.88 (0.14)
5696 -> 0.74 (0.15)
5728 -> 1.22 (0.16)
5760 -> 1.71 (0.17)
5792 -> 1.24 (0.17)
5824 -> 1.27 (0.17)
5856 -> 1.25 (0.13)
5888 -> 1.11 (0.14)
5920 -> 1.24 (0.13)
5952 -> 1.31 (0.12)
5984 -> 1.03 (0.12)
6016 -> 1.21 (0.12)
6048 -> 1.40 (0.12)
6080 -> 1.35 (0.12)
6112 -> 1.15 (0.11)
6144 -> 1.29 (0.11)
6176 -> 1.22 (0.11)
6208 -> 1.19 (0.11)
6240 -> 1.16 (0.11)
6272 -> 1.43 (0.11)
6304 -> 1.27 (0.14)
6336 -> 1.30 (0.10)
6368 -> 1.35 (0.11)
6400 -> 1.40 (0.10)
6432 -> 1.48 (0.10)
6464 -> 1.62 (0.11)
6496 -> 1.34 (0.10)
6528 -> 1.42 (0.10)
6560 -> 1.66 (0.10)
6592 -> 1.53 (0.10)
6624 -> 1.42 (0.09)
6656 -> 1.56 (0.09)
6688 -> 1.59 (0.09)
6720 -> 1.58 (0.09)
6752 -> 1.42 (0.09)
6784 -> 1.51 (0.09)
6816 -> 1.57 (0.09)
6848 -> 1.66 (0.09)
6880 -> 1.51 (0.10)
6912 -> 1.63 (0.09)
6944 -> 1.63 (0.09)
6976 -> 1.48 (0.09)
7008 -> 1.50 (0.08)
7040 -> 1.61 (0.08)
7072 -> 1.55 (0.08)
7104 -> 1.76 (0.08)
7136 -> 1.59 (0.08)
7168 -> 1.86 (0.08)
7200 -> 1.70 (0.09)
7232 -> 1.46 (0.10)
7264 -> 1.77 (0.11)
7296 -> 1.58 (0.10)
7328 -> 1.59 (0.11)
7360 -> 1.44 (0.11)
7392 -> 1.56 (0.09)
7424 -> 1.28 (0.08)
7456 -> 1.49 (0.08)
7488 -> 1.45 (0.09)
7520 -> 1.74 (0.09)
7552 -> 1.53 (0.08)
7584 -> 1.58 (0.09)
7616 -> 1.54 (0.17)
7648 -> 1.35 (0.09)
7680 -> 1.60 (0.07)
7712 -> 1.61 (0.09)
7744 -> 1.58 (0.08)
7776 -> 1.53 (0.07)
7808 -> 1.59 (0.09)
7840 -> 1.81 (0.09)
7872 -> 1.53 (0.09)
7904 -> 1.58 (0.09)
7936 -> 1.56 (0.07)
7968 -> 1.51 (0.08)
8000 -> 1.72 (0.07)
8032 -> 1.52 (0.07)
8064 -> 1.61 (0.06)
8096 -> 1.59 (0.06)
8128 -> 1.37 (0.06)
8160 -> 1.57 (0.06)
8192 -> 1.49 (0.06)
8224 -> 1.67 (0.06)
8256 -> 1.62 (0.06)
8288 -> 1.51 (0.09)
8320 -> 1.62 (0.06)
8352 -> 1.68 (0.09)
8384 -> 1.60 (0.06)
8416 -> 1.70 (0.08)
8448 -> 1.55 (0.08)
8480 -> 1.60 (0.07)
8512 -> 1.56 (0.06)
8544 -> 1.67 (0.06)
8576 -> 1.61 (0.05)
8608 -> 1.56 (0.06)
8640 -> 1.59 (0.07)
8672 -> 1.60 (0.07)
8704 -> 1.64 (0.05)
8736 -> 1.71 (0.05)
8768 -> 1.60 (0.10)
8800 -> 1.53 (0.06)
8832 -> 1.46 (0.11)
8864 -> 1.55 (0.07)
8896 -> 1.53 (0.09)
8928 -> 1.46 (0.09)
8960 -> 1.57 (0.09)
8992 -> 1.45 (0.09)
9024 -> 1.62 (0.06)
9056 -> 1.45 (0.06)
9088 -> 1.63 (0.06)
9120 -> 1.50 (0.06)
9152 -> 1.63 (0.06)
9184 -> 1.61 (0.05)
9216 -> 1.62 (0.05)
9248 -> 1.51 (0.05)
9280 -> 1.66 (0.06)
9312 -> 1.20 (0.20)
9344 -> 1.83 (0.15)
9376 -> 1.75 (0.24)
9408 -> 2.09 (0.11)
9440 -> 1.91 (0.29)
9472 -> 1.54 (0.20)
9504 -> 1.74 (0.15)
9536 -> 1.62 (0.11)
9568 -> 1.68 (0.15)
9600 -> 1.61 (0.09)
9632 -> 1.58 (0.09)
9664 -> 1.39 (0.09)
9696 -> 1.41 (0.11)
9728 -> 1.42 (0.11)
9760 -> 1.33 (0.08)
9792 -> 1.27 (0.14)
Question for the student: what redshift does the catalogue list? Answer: 0.434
